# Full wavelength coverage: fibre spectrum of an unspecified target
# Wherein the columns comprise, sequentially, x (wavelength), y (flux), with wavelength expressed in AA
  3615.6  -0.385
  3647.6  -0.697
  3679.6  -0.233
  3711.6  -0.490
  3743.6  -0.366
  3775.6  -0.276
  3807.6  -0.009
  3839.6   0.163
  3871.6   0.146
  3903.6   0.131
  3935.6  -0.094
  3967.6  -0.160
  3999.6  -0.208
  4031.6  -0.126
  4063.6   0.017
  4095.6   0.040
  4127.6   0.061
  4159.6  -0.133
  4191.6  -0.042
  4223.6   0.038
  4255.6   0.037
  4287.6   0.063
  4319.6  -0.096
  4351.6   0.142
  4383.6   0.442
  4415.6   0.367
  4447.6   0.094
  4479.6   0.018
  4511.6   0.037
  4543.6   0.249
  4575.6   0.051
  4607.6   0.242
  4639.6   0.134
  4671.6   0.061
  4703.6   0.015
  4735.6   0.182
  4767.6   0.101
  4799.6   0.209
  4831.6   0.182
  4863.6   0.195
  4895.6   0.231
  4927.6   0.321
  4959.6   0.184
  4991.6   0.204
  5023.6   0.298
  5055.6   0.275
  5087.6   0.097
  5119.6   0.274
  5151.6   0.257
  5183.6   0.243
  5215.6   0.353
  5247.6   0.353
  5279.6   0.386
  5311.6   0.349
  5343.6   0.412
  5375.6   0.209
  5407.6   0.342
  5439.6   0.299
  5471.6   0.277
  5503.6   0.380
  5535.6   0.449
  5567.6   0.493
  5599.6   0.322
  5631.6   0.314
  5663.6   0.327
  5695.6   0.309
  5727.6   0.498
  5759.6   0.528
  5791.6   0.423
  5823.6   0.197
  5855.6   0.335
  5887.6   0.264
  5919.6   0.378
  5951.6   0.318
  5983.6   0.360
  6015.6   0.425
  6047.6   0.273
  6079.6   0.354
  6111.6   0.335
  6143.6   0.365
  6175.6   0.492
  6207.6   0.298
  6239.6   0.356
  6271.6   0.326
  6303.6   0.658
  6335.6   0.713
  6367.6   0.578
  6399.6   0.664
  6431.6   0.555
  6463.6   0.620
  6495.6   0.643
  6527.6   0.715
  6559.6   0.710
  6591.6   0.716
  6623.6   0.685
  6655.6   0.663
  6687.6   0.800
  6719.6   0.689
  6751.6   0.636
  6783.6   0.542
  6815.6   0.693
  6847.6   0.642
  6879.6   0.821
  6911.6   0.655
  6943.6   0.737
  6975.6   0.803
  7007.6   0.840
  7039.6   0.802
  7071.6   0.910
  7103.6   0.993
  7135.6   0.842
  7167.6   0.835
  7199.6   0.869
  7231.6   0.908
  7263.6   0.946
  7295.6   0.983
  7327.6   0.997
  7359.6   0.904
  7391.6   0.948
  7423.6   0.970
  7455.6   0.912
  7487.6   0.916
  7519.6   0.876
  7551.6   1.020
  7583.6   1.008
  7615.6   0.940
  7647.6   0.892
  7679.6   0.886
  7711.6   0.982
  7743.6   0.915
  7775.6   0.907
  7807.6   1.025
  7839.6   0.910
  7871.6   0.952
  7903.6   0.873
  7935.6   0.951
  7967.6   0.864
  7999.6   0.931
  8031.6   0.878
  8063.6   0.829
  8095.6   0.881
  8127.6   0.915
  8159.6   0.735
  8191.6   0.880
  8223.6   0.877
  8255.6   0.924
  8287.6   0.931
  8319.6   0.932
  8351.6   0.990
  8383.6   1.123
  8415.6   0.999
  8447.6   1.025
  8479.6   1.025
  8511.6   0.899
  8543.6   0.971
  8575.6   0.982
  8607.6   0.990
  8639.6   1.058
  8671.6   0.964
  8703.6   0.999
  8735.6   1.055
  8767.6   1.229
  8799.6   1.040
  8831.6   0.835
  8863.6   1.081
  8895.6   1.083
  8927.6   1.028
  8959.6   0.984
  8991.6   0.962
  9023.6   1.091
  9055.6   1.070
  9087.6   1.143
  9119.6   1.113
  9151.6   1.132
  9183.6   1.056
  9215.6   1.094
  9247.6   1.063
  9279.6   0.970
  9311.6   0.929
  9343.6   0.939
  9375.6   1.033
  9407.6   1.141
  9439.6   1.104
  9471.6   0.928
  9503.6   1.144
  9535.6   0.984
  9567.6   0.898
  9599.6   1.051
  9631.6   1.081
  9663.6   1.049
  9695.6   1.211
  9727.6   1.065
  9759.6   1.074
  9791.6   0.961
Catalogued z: 0.577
